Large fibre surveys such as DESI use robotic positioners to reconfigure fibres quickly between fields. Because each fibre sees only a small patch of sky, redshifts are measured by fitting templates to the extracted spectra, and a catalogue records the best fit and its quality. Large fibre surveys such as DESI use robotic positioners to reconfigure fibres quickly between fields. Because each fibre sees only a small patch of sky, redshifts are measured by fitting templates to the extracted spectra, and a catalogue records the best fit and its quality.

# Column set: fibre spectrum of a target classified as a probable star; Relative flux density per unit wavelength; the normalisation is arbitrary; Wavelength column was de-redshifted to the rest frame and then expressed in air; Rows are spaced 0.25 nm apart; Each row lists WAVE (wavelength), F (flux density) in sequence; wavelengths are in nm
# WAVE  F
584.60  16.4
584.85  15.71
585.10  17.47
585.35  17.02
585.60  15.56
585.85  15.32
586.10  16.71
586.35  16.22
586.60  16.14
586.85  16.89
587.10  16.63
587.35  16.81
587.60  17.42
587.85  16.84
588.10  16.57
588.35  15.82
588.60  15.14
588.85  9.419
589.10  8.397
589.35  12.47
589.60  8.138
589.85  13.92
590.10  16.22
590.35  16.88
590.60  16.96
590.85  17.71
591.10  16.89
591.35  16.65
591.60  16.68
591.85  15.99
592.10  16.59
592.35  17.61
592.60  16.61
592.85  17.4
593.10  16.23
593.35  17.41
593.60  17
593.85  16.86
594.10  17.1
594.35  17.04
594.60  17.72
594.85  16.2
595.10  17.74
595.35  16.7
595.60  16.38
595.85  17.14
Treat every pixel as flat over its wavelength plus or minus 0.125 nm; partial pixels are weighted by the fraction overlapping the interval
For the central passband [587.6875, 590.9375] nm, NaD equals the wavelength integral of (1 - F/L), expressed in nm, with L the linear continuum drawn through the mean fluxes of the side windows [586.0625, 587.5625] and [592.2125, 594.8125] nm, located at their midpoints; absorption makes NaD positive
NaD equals 0.50 nm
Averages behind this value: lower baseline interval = 16.6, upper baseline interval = 17.1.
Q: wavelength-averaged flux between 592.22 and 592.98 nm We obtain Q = 17.2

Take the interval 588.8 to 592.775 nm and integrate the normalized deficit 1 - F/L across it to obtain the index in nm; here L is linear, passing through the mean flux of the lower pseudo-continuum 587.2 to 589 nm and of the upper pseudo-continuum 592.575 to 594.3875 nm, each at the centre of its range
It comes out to 0.31 nm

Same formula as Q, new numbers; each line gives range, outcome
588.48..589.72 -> 10.7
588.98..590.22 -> 11.8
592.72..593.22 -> 16.8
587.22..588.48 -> 16.7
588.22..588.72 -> 15.5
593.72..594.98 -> 17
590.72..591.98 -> 16.8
